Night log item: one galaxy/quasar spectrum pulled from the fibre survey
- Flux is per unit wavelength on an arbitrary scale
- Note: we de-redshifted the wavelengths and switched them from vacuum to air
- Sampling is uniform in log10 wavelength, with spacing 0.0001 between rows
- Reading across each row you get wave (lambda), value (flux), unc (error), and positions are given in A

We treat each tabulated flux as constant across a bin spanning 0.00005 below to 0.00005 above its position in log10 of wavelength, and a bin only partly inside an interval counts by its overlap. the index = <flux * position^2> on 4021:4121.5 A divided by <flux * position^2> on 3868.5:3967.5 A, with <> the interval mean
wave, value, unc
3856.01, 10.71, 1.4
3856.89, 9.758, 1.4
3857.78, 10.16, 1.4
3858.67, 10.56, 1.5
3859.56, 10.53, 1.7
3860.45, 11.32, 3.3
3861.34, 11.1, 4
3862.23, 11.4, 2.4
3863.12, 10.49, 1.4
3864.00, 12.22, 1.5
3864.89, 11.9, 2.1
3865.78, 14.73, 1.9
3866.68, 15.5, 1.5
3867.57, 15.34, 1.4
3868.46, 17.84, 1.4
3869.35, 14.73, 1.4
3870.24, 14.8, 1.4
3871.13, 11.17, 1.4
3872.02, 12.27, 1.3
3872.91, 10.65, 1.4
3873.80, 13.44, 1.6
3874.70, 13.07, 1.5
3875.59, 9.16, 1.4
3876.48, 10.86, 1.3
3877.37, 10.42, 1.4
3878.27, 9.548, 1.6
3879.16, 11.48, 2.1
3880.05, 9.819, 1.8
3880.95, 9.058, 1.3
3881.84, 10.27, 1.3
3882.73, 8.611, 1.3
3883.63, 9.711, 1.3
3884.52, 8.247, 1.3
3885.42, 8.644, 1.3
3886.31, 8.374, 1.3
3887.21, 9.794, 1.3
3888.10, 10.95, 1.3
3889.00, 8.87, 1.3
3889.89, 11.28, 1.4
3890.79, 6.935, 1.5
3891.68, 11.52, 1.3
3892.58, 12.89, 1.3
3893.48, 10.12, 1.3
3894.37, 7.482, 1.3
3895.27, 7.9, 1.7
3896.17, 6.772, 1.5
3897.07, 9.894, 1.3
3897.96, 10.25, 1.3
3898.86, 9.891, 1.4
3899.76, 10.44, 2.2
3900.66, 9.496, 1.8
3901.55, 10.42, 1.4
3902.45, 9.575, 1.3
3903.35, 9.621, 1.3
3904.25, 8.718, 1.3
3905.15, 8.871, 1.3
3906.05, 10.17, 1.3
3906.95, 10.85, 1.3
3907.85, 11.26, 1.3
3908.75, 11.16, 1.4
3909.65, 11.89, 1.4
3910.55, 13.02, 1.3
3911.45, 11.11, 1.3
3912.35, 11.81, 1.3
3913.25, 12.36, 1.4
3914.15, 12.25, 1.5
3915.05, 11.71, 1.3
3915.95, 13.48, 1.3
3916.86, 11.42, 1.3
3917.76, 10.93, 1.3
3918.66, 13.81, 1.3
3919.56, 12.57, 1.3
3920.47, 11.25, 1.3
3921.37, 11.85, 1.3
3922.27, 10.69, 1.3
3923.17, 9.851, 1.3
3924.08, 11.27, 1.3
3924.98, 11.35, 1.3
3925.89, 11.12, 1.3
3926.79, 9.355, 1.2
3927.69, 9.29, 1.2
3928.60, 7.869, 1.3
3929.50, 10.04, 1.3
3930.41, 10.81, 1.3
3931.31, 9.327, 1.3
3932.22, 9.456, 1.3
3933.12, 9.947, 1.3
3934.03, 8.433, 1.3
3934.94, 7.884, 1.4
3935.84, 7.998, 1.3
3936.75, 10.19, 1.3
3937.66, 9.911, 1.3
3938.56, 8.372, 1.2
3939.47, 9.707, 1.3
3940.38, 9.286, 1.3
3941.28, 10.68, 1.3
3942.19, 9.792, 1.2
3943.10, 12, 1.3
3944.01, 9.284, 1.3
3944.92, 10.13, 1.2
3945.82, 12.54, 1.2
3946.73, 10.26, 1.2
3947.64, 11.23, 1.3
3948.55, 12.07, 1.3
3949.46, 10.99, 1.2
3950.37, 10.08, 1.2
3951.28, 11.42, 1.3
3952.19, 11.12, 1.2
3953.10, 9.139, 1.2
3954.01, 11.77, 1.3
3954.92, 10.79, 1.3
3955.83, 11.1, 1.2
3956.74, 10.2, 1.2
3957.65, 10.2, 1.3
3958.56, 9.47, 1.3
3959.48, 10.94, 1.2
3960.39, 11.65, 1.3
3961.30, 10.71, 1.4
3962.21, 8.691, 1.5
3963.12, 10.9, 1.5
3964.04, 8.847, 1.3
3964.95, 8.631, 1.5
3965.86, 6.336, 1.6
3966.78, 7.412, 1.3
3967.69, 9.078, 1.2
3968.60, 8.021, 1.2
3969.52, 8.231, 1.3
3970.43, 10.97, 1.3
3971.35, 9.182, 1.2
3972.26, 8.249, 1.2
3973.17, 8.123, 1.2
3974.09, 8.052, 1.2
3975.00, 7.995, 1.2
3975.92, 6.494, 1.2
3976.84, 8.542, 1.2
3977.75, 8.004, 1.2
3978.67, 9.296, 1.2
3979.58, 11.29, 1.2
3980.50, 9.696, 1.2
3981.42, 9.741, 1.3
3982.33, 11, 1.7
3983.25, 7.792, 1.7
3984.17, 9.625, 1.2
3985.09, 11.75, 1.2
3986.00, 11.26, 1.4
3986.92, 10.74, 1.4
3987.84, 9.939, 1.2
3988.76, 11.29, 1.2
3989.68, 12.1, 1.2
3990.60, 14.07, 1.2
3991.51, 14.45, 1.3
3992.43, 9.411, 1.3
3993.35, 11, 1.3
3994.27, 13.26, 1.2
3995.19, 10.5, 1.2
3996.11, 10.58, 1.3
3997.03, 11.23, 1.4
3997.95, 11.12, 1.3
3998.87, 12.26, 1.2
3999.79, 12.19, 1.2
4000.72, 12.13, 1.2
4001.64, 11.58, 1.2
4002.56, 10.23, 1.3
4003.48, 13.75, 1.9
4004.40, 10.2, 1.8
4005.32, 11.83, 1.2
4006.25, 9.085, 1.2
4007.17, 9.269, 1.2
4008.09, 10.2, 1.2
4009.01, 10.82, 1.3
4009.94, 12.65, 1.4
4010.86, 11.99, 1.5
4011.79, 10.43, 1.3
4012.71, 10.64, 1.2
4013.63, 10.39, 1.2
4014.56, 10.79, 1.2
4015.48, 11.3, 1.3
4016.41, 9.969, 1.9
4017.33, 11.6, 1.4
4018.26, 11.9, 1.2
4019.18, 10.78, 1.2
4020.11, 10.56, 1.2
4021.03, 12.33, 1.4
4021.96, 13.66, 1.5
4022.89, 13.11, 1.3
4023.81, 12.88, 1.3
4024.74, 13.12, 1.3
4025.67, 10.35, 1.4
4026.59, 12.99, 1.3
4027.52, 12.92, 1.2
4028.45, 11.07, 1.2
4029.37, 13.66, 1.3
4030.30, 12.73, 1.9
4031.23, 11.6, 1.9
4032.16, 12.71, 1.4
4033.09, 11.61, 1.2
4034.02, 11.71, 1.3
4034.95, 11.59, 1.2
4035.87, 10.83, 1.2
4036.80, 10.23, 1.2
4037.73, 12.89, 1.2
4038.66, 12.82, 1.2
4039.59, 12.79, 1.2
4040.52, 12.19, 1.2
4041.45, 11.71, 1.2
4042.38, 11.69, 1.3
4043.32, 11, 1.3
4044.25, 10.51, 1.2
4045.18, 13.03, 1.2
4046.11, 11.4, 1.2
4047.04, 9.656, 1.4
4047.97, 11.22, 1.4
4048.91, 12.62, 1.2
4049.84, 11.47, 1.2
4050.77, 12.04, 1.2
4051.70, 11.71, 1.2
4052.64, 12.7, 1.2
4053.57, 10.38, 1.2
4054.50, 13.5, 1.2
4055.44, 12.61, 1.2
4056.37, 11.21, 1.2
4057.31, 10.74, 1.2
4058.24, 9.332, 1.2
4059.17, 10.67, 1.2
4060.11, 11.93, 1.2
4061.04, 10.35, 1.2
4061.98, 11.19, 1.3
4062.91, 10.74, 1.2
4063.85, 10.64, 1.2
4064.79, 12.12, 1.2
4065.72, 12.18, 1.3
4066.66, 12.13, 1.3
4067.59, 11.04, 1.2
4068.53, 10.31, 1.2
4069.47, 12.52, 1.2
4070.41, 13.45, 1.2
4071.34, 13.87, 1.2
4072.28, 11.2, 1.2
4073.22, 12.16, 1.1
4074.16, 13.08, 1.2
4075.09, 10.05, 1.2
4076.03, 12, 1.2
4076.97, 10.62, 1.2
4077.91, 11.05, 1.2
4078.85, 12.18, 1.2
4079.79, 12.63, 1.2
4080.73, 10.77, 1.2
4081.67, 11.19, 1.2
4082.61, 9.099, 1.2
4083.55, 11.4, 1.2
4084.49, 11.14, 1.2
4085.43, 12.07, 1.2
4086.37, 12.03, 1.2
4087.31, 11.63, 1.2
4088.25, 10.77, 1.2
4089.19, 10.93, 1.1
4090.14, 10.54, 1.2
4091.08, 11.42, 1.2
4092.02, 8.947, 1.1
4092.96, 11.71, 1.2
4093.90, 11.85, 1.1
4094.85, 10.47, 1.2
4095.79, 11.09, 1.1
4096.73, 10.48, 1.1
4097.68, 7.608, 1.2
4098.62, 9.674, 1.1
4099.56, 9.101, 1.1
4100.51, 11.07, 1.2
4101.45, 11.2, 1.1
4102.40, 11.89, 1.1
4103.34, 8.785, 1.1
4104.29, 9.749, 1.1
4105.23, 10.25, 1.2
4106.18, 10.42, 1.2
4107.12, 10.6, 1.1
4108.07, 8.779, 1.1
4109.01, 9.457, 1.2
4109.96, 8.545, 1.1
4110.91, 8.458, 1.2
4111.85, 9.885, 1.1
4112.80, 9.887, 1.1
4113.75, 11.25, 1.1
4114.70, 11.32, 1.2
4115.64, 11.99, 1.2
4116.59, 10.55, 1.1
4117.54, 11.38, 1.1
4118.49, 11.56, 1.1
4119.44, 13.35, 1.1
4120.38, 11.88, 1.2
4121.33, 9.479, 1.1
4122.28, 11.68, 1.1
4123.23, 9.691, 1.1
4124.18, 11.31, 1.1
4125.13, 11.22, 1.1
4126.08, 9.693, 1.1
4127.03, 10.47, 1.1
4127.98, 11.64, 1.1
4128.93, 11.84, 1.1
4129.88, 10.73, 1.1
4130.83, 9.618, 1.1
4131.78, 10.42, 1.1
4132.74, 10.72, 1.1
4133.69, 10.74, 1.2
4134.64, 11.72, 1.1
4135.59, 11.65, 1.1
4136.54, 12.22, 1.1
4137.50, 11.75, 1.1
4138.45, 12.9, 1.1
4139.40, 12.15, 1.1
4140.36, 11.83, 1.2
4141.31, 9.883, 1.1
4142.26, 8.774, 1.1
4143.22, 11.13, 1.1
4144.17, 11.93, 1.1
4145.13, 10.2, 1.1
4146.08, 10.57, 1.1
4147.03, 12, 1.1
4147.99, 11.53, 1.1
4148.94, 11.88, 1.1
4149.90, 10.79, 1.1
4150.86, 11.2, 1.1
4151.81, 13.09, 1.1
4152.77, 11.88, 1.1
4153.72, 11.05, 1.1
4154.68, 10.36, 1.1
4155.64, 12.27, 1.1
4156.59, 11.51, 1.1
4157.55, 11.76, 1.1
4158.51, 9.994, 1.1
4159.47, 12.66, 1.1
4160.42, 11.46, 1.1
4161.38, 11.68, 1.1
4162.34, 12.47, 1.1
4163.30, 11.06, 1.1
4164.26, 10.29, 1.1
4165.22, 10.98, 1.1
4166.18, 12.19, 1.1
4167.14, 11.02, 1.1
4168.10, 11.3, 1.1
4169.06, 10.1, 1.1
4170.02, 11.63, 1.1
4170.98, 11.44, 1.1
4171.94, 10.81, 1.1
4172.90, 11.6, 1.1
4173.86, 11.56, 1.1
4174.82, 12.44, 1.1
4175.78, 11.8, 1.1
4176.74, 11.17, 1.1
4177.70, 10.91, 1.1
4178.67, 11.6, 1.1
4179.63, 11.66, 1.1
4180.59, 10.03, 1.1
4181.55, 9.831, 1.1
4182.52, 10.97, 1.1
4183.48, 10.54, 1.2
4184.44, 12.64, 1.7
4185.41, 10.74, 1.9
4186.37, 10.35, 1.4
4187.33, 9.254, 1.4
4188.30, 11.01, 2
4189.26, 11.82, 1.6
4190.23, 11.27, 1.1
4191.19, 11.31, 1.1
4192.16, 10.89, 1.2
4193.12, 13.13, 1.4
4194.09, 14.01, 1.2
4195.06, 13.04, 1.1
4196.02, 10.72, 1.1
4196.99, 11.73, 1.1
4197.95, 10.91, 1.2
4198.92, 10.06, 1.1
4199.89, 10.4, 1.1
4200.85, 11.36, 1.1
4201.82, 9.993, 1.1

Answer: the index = 1.18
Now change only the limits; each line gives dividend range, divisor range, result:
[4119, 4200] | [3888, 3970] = 1.24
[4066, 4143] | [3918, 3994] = 1.17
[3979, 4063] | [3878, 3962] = 1.17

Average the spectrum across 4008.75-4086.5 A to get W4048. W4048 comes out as 11.6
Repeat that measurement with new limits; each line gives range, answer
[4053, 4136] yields 11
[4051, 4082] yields 11.6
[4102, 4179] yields 11.1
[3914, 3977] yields 10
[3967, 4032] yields 10.8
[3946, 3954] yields 10.9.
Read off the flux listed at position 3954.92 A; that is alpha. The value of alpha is 10.79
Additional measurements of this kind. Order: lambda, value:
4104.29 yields 9.749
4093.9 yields 11.85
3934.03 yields 8.433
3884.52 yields 8.247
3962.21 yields 8.691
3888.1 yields 10.95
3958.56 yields 9.47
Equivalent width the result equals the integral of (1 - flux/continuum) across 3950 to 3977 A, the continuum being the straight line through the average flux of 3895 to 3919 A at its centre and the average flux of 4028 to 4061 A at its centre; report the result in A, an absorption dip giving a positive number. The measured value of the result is 4.1 A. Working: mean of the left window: 10.7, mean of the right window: 11.7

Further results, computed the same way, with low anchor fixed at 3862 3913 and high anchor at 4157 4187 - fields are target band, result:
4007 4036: -1.7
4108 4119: 0.8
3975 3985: 1.6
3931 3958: 1.8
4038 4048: -0.6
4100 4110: 0.9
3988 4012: -1.0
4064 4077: -1.0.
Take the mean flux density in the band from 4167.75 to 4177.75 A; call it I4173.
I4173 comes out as 11.4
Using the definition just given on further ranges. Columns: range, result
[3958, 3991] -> 9.55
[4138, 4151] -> 11.2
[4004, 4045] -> 11.6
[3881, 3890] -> 9.4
